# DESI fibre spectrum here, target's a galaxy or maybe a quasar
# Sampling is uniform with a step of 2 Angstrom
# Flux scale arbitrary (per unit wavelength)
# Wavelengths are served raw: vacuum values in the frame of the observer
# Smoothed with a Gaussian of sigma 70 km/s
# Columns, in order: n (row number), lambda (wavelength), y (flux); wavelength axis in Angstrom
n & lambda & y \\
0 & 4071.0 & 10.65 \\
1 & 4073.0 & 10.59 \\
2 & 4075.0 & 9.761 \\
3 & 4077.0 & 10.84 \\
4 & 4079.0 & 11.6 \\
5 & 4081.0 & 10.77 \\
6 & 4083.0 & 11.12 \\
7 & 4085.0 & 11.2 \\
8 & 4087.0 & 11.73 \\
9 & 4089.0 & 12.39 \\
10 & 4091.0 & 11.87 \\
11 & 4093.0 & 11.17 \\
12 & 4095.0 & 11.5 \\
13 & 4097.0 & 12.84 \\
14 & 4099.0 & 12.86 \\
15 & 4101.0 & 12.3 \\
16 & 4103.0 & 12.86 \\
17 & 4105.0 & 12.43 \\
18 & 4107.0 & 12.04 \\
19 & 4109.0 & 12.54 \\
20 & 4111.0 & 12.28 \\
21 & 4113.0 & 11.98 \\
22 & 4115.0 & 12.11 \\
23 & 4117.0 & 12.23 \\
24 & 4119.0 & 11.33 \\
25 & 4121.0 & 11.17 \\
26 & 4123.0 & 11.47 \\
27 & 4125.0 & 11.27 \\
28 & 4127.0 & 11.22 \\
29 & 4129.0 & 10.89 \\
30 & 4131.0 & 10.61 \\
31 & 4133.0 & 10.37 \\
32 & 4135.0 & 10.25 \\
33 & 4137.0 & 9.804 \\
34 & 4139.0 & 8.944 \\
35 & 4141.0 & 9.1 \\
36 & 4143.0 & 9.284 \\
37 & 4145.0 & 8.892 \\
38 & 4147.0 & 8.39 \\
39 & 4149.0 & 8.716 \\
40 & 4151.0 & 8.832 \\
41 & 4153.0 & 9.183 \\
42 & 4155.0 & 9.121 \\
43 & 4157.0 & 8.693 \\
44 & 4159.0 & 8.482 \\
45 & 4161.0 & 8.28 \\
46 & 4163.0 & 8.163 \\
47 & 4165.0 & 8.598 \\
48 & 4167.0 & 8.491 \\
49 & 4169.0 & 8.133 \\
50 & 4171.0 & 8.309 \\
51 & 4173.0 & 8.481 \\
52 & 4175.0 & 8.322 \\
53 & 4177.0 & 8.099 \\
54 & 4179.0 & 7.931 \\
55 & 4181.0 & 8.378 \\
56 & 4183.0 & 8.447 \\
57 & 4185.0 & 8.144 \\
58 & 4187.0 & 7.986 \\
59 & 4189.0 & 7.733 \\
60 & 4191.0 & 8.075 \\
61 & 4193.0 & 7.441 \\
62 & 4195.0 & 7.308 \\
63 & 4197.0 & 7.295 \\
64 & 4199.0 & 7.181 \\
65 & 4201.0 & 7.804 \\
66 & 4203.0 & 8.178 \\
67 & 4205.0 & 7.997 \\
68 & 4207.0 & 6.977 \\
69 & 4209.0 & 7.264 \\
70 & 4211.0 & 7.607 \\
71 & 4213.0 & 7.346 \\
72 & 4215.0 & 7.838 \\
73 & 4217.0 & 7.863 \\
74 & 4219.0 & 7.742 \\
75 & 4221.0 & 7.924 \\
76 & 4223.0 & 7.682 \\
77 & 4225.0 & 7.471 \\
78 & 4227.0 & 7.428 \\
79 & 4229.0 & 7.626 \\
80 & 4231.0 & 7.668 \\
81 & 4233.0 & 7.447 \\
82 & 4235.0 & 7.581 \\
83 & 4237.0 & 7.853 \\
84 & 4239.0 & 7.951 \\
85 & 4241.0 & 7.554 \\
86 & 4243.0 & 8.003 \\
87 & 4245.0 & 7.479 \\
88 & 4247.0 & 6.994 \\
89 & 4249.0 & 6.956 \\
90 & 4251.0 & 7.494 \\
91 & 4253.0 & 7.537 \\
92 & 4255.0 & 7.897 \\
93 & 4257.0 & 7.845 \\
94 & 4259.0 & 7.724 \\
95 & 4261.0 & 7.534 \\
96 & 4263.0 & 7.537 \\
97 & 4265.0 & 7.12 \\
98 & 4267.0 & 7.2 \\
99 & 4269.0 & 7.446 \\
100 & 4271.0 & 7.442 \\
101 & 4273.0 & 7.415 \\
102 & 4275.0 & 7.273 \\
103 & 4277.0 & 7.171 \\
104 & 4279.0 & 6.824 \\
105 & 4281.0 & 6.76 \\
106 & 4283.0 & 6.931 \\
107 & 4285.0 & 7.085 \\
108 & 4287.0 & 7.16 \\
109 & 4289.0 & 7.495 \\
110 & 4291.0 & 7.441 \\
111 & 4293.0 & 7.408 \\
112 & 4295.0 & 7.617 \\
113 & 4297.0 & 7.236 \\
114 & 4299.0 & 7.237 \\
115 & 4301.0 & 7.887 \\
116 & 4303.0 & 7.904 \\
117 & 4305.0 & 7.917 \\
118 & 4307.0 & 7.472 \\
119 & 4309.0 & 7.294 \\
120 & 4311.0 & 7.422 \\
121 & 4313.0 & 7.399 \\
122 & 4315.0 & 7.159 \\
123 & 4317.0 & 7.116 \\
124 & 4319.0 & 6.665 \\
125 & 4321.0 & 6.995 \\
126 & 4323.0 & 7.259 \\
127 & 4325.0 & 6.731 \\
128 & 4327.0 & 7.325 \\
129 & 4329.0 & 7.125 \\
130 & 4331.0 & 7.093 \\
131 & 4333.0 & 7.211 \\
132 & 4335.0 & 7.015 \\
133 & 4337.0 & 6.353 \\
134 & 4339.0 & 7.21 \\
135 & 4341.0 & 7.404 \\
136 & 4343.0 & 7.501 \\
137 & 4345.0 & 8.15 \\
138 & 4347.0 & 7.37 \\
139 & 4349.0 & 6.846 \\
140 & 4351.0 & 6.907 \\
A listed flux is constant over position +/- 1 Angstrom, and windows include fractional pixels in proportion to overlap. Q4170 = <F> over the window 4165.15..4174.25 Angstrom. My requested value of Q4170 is 8.38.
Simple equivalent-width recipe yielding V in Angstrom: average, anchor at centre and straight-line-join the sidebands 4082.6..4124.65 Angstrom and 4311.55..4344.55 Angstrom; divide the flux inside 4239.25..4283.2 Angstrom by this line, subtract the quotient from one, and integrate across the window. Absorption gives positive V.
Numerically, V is 6.0 Angstrom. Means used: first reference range 12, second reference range 7.12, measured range 7.39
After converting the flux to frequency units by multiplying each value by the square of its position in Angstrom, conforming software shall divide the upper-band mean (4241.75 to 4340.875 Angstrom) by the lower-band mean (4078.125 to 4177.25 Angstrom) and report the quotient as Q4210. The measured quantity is 0.76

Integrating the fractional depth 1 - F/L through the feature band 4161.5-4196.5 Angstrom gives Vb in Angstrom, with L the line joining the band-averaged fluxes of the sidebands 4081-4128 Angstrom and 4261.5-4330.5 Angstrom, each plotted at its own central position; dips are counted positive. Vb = 6.9 Angstrom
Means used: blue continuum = 11.9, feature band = 8.11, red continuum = 7.28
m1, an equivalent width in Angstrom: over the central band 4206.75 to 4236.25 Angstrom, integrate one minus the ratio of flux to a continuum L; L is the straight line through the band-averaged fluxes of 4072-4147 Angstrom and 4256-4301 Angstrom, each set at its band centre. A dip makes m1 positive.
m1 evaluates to 3.57 Angstrom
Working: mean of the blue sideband 11.2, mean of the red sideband 7.33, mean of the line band 7.58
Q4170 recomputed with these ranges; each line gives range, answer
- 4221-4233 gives 7.59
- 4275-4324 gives 7.29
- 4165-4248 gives 7.79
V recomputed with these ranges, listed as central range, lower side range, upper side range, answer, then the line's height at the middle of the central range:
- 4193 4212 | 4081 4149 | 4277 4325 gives 3.7 Angstrom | 9.34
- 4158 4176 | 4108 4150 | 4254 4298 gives 2.6 Angstrom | 9.77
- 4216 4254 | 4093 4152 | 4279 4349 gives 5.2 Angstrom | 8.8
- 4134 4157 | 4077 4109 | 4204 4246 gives 2.4 Angstrom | 10.2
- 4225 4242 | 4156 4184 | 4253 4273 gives 0.3 Angstrom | 7.78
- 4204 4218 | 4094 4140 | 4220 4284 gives 1.8 Angstrom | 8.7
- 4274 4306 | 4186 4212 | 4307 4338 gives -0.5 Angstrom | 7.23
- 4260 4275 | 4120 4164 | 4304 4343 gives 1.0 Angstrom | 7.92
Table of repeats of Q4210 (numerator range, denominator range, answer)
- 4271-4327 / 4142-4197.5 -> 0.93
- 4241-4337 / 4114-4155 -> 0.77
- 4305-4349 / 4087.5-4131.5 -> 0.67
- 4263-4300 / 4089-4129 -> 0.66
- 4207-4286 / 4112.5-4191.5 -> 0.84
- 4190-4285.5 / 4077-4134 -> 0.68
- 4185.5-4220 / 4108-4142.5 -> 0.72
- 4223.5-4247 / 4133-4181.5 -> 0.90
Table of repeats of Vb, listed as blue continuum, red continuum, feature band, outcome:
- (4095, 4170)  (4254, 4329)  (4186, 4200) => 2.5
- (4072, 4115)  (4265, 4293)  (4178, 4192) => 2.1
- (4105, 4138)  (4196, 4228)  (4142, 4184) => 4.8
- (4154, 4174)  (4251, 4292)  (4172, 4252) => 2.6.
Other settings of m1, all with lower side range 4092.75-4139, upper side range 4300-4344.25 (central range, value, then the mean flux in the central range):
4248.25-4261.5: 1.7 Angstrom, 7.58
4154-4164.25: 2.0 Angstrom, 8.55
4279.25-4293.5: 1.5 Angstrom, 7.16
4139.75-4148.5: 1.7 Angstrom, 8.91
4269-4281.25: 1.6 Angstrom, 7.2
